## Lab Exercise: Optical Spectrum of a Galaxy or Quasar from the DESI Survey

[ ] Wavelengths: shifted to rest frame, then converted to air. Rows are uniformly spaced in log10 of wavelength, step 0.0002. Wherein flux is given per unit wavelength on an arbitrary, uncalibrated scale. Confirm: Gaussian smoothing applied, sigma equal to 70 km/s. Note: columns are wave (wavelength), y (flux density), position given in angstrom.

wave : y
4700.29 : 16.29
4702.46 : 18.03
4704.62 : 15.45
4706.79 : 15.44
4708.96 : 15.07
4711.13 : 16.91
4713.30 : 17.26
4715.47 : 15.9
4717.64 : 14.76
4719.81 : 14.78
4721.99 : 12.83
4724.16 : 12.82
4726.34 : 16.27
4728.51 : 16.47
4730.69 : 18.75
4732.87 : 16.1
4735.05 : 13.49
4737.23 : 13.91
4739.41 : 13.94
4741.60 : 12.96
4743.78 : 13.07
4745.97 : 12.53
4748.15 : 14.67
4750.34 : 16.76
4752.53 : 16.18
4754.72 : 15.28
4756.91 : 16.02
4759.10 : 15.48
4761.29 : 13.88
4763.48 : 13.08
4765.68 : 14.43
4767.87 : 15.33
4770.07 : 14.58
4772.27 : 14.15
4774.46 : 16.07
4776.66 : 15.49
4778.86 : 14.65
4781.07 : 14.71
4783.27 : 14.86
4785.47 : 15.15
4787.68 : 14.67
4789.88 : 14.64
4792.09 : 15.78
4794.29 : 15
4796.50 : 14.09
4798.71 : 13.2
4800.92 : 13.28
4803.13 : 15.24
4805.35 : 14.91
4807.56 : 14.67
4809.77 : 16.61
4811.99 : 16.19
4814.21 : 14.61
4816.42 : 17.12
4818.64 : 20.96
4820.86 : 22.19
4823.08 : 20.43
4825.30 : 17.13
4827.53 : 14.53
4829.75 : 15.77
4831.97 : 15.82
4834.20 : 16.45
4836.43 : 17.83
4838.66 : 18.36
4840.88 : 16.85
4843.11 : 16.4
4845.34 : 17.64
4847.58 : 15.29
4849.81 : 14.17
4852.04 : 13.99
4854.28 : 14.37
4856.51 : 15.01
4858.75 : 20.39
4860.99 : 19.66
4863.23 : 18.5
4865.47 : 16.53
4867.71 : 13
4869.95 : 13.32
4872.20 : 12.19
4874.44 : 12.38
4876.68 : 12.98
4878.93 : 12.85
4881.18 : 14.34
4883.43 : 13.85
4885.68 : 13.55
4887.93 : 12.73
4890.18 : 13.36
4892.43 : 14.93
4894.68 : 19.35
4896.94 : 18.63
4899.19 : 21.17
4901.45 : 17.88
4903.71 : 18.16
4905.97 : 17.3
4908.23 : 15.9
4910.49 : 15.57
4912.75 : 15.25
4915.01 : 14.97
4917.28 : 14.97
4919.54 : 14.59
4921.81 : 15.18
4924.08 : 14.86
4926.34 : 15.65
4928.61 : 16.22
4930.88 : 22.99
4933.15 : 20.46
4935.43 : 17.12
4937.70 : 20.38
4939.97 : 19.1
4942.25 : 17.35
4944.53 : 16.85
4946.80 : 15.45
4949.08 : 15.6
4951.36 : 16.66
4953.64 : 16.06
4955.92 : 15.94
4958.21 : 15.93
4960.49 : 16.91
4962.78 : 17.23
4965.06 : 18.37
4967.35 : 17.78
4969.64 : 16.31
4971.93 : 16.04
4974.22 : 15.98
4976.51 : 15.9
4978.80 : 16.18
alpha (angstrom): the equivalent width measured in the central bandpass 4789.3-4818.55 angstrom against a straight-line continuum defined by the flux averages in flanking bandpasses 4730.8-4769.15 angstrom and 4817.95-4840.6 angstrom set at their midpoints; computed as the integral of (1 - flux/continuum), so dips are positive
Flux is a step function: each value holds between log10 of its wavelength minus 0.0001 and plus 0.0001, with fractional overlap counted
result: 2.8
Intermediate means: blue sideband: 14.6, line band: 15.2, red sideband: 17.9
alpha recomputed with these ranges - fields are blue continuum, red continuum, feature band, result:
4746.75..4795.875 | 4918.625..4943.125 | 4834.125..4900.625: 3.7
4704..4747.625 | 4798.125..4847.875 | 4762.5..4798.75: 2.6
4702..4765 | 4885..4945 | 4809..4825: -2.4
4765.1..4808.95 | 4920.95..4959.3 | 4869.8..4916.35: 3.2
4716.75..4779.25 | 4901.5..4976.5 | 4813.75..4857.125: -3.0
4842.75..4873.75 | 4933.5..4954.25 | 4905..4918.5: 0.9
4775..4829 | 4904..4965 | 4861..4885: 3.1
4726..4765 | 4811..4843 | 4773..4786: 0.7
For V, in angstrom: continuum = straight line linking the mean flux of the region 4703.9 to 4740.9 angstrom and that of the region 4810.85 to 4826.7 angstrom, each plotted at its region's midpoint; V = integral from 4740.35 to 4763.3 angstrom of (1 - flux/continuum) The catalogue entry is 2.25 angstrom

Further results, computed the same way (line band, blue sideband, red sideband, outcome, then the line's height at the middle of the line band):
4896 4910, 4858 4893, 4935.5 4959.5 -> -2.3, 15.5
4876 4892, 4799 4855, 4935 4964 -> 3.1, 16.7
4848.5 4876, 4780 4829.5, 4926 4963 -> 2.1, 16.5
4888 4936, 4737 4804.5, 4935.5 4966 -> -0.7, 16.5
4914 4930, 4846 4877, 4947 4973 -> 0.7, 16.1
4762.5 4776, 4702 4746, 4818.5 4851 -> 1.1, 16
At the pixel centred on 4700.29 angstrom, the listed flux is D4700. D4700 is 16.29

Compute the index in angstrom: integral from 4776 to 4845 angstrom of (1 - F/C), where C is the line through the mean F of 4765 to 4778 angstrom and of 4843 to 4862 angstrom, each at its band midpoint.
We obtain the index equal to -1.9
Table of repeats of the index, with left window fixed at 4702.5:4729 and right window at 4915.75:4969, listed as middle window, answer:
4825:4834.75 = 0.24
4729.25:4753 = 1.29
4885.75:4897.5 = 0.84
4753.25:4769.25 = 0.93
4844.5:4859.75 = 0.56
